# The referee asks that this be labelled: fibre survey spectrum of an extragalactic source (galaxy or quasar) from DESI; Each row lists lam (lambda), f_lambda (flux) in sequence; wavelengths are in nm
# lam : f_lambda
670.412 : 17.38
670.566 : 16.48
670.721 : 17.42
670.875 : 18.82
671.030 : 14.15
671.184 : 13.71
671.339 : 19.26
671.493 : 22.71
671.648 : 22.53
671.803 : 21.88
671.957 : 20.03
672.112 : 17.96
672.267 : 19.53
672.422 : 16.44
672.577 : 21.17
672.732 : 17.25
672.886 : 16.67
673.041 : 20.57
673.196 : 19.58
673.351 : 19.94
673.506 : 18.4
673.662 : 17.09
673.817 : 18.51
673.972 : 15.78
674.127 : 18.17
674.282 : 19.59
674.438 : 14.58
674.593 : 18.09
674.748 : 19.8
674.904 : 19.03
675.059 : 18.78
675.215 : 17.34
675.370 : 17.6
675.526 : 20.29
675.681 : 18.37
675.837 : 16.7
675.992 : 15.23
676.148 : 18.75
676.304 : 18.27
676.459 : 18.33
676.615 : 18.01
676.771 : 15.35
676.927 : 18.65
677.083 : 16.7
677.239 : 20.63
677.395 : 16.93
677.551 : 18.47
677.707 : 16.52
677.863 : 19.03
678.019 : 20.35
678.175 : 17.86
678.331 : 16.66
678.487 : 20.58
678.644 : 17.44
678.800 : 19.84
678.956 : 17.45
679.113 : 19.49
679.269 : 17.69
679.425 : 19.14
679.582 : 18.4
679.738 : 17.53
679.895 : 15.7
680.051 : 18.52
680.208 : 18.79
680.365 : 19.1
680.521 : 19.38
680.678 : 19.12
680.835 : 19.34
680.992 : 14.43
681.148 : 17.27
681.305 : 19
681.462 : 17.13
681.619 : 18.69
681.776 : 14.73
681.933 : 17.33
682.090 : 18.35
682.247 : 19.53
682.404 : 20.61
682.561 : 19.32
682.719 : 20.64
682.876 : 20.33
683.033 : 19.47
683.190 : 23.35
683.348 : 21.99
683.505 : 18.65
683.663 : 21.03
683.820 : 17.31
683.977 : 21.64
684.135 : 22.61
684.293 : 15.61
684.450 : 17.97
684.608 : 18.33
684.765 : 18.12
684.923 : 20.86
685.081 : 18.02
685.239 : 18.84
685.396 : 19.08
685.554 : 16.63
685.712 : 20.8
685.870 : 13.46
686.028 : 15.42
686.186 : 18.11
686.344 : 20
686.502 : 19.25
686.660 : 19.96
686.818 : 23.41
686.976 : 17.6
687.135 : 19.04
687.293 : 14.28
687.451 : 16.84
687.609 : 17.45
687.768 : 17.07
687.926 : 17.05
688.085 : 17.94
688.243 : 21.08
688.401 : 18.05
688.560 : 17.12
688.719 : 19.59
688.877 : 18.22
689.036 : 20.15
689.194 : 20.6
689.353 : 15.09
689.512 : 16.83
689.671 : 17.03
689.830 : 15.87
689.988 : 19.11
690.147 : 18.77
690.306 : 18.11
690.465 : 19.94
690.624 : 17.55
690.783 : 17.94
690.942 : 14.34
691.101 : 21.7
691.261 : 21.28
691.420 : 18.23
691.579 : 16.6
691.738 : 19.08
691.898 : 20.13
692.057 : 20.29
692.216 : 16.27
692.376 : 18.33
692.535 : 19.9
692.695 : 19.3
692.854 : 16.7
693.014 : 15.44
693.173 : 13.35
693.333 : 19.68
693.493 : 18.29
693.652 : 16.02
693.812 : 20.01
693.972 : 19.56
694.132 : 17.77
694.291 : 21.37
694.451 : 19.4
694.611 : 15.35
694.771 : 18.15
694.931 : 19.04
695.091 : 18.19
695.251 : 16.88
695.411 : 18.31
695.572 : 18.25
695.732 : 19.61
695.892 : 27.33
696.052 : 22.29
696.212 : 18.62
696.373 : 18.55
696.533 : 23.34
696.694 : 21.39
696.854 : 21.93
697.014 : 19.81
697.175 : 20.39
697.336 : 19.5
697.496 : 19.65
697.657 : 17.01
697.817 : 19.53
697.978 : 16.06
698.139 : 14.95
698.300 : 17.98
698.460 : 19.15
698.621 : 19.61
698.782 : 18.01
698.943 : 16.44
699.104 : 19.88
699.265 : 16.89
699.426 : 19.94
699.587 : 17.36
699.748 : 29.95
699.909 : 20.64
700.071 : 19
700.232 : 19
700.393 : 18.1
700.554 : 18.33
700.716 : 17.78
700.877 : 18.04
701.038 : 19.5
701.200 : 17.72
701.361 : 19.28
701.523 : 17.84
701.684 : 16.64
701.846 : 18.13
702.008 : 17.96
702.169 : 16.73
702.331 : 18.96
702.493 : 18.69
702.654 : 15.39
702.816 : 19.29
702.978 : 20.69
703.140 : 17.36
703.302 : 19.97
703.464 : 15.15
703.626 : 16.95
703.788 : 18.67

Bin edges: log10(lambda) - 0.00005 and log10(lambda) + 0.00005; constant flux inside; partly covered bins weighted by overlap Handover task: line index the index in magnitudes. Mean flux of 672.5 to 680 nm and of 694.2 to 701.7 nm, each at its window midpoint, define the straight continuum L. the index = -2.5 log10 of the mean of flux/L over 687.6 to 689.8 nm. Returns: 0.04 mag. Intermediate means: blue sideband 18.2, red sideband 19.2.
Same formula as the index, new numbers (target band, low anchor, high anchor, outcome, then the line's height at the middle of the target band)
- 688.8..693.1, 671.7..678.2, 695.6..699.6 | 0.050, 19.1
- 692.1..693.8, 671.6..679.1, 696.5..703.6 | 0.071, 18.7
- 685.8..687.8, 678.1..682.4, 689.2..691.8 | 0.012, 18.1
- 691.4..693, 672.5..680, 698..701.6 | 0.015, 18.6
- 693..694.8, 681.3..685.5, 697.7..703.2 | 0.050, 18.8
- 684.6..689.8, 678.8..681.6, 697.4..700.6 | 0.013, 18.4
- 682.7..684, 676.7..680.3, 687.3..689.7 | -0.136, 18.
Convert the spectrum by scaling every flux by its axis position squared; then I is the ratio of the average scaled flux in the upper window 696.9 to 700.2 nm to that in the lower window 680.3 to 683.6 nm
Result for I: 1.06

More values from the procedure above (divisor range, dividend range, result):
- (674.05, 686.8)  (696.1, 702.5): 1.08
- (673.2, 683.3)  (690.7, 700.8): 1.09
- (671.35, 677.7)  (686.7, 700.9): 1.07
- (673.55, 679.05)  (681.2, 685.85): 1.08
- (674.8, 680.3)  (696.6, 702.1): 1.11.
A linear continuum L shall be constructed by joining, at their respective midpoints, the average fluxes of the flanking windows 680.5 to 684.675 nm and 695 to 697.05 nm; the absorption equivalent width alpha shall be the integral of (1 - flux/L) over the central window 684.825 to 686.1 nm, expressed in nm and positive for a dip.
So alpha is 0.09 nm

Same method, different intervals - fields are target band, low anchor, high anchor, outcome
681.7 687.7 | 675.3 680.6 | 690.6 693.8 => -0.237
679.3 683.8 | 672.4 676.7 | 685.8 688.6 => -0.180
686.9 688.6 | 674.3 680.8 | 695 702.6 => 0.094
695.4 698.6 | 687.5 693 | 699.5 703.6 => -0.207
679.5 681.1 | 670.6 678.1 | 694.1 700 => 0.050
